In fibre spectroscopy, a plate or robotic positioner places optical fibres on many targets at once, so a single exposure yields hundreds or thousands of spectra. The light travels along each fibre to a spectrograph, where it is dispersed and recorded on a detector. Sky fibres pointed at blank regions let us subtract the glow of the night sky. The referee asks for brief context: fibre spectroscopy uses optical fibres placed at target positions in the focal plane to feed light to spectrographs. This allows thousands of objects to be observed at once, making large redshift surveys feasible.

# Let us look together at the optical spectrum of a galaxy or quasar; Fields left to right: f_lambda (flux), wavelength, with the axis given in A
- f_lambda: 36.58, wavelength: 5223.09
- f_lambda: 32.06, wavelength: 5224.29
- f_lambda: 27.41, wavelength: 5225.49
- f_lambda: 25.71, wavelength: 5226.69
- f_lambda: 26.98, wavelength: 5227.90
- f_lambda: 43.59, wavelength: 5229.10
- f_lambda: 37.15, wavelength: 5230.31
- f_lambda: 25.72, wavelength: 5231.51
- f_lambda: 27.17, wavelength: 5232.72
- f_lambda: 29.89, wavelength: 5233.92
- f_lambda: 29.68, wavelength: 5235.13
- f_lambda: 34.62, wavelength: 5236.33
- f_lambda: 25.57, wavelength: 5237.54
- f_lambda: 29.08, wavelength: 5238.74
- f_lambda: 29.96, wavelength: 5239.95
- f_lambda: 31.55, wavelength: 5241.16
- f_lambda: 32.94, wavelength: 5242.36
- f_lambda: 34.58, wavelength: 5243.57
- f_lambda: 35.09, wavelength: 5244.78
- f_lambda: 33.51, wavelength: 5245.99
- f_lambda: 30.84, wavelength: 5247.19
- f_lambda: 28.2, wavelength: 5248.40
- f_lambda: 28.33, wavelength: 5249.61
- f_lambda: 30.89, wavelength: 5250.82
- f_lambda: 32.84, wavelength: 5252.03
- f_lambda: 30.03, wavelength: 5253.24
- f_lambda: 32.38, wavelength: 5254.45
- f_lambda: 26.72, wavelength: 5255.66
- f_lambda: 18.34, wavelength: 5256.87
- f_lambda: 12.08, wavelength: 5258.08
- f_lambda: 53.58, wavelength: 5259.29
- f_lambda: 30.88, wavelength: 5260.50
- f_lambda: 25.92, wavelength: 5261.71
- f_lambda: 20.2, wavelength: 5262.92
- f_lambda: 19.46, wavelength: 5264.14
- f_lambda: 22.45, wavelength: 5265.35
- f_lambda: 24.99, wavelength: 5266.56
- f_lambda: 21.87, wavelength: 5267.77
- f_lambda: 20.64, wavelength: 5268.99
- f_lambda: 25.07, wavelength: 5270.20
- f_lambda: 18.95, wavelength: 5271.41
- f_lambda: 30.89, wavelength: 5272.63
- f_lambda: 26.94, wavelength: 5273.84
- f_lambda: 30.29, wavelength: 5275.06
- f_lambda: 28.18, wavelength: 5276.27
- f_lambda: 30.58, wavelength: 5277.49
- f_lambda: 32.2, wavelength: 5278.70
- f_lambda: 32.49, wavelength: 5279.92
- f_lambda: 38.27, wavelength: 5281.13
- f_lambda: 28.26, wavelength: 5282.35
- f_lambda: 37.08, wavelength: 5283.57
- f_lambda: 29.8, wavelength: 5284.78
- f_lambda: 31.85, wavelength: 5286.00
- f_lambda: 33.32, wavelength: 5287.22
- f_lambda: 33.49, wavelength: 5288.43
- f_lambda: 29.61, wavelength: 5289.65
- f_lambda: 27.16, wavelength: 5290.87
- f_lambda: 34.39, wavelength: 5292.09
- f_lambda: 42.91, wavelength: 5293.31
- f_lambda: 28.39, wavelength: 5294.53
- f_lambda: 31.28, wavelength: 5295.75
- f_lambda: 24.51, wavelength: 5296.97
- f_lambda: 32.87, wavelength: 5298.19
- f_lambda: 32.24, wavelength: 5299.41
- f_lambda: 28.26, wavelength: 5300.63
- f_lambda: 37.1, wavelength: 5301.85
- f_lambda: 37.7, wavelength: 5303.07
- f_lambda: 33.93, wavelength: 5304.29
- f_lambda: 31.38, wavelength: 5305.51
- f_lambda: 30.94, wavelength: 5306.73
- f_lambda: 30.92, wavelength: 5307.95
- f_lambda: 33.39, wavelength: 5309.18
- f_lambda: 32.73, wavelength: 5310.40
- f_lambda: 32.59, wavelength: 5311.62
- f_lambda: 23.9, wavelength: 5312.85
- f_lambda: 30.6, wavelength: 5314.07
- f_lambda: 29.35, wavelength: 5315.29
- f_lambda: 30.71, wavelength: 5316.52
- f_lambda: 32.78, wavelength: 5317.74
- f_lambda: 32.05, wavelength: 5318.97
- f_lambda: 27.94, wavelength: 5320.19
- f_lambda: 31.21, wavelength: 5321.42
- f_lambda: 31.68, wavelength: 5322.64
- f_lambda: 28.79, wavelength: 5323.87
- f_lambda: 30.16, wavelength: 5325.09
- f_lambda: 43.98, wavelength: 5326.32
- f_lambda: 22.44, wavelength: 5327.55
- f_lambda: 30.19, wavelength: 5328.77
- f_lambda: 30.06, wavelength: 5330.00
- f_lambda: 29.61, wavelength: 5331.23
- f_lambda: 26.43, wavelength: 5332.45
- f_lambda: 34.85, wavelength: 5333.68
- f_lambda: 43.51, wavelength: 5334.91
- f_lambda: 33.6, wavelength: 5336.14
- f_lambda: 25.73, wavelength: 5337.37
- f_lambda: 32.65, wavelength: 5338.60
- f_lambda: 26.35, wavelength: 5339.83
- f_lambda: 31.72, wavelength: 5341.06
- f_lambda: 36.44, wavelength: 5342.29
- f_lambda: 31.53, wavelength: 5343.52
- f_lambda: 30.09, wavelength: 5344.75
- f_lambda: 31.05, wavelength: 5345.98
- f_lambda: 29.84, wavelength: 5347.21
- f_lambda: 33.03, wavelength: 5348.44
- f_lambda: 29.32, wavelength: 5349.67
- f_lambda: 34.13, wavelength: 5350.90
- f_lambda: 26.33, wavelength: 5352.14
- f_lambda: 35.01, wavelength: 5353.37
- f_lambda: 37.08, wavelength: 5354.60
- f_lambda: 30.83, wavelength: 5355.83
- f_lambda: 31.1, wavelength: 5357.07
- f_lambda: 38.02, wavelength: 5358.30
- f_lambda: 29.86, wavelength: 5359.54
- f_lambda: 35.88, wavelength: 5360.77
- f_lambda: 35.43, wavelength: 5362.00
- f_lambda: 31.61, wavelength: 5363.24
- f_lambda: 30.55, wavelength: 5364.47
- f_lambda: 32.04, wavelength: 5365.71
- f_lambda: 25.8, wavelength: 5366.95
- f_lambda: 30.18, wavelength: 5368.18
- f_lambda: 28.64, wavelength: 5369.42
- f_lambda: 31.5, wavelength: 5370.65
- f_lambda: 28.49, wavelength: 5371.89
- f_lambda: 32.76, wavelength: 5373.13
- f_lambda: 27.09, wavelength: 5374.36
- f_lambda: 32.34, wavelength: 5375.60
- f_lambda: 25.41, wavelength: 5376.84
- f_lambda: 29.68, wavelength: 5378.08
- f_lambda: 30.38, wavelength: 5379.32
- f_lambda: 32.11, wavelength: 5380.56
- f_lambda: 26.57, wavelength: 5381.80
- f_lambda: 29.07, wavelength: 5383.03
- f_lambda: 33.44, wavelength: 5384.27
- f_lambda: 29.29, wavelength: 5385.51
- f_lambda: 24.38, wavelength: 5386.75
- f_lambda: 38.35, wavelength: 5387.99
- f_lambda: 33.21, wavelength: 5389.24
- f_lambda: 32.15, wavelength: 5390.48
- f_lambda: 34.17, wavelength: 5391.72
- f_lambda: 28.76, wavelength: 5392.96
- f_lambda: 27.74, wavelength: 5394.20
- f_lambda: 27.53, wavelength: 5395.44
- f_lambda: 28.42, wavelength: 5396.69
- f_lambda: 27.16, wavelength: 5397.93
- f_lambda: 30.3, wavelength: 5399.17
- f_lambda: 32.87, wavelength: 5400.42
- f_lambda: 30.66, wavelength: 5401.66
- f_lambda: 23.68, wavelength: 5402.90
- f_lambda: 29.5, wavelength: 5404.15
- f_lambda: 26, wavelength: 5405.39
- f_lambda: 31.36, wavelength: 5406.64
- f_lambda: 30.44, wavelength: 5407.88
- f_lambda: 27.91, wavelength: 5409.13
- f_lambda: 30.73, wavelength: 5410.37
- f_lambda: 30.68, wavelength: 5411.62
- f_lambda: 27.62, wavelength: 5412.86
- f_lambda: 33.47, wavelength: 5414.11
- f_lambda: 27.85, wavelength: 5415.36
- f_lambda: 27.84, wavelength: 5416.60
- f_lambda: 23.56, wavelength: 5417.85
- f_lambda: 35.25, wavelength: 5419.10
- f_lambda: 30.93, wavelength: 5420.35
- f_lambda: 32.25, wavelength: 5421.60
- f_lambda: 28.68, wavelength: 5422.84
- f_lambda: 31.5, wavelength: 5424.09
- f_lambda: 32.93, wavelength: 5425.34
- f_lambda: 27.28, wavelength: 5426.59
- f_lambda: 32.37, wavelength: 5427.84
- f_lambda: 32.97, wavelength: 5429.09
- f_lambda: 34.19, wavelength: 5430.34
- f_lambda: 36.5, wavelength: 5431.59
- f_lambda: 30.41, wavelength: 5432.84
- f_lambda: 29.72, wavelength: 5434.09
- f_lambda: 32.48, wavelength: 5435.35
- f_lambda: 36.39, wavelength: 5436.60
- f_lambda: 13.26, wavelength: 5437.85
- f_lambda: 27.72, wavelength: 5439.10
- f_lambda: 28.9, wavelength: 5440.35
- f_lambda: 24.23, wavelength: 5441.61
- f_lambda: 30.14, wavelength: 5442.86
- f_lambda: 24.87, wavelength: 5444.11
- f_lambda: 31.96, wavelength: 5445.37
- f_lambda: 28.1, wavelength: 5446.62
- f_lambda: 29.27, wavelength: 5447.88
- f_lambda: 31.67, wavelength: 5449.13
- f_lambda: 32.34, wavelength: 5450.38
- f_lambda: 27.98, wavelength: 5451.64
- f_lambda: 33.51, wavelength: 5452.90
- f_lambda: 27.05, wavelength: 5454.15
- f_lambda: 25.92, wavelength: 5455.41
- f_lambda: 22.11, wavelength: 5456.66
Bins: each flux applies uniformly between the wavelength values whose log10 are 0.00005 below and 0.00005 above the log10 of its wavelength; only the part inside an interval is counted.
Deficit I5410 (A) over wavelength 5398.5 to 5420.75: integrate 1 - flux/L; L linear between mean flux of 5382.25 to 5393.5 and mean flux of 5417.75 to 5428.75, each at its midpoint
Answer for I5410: 1.2 A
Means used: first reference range 31.4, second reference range 30.9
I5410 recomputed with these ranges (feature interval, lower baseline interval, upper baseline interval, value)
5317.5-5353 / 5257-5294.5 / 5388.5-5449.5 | -2.4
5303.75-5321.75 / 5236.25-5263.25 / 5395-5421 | -0.8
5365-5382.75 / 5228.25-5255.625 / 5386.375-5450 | 0.4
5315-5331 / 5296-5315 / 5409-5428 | 0.2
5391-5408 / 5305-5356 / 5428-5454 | 0.7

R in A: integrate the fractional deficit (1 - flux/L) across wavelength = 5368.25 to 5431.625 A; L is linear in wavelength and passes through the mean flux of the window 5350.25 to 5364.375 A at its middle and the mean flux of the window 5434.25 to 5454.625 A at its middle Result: 1.73 A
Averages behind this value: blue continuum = 33.1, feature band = 30.1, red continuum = 28.8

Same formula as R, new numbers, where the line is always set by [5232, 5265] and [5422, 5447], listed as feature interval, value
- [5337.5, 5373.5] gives -2.4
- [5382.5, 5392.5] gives -0.7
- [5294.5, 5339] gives -2.9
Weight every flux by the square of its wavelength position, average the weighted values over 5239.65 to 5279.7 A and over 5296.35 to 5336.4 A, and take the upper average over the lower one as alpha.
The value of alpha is 1.14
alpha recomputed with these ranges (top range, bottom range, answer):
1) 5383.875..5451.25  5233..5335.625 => 1.04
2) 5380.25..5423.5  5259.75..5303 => 1.06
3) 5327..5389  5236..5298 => 1.09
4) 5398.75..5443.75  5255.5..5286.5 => 1.14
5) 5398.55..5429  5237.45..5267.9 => 1.11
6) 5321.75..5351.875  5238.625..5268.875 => 1.14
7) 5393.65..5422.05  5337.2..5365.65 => 0.93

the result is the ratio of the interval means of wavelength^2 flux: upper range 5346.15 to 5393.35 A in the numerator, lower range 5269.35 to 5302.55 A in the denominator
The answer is 1.0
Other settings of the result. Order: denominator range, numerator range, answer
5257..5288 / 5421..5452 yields 1.13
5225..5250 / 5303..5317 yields 1.04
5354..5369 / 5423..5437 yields 1.02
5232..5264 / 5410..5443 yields 1.08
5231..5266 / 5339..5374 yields 1.13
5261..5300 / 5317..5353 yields 1.10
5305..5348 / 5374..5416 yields 0.98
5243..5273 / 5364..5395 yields 1.15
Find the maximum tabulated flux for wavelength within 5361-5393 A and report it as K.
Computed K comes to 38.35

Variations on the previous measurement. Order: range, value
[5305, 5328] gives 43.98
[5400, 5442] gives 36.5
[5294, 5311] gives 37.7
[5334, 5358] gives 43.51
